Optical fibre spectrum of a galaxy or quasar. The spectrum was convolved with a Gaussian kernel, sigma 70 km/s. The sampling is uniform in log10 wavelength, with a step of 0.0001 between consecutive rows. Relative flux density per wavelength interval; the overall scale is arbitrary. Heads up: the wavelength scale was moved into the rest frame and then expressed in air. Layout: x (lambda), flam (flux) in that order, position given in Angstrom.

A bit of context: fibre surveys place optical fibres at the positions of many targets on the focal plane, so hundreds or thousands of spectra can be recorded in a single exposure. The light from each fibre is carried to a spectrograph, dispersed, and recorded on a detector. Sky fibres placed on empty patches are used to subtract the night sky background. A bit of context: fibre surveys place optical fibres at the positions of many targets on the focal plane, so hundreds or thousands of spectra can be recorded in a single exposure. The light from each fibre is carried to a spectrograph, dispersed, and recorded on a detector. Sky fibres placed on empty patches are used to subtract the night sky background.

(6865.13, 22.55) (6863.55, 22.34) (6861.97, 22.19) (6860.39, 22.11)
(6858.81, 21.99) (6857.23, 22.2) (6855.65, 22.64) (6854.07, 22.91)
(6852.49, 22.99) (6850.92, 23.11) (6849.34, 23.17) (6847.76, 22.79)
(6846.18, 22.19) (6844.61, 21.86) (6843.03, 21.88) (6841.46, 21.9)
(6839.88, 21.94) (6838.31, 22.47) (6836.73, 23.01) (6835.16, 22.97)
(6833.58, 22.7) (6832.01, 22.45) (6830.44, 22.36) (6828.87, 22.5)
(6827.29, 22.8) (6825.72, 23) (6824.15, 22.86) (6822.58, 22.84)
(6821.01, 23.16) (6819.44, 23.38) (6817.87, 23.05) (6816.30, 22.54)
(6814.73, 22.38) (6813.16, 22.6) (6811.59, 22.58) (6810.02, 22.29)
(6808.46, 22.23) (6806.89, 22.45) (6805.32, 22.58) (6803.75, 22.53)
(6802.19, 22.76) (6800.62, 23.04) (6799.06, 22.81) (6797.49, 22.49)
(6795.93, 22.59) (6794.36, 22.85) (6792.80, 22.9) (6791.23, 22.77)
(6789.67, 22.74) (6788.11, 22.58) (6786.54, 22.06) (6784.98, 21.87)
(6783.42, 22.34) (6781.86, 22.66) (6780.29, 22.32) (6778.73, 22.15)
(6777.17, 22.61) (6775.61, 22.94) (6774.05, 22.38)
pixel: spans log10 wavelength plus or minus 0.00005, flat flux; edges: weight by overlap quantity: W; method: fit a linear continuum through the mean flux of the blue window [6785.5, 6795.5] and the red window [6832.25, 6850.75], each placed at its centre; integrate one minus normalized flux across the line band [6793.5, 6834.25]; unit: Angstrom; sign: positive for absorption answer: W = -0.3 Angstrom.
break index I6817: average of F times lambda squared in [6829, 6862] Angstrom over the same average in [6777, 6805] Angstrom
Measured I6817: 1.01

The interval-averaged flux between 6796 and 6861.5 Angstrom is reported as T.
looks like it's 22.6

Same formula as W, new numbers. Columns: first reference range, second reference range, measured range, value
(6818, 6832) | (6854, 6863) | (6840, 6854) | 0.00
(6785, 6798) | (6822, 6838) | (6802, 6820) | 0.05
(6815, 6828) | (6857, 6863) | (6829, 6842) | 0.09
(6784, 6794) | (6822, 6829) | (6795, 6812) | 0.04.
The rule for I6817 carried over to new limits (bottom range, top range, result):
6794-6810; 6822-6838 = 1.01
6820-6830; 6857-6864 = 0.98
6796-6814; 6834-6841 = 1.01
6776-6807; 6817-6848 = 1.01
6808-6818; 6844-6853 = 1.02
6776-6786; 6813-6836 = 1.03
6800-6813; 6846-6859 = 1.02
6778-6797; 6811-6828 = 1.03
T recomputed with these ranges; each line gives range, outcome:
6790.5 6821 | 22.7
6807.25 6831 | 22.7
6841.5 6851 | 22.4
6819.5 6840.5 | 22.7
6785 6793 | 22.5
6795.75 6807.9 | 22.7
